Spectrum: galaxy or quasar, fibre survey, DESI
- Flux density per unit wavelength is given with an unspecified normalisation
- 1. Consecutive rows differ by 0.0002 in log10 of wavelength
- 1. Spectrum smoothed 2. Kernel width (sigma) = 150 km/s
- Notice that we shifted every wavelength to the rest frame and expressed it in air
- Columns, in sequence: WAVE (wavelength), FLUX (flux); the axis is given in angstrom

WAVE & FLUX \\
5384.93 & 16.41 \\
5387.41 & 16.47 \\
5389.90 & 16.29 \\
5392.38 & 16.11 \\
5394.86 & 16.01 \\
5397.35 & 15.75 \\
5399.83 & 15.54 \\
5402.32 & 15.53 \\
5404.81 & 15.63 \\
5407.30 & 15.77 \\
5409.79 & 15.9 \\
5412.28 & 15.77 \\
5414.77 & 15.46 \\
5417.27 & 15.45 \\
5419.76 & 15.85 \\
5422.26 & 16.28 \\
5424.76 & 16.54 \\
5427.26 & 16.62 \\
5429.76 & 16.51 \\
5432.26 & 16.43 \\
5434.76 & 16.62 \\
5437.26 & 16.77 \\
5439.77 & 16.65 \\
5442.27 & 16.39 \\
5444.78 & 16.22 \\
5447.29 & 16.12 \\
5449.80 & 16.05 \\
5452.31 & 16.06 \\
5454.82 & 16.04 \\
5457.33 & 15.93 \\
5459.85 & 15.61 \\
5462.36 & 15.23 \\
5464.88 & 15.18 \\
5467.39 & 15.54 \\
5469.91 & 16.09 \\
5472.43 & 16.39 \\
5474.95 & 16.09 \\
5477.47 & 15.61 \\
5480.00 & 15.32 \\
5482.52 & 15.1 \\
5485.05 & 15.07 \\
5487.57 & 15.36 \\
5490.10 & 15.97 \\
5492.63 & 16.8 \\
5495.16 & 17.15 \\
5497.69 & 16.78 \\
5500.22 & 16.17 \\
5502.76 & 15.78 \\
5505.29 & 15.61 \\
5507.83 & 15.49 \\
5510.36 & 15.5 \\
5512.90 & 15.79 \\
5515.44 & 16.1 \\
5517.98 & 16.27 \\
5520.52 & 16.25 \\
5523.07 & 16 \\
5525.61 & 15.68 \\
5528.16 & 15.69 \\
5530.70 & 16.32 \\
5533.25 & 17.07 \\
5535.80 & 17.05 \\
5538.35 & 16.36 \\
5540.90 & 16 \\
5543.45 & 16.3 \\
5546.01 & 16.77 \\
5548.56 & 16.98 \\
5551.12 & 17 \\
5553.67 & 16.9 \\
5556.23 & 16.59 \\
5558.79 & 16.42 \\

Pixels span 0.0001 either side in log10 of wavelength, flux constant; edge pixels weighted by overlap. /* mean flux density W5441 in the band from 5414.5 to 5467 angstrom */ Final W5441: 16.1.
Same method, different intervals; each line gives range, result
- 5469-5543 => 16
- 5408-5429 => 16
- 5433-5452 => 16.4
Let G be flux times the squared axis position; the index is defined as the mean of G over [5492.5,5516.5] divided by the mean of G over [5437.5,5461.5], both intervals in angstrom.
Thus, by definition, 1.0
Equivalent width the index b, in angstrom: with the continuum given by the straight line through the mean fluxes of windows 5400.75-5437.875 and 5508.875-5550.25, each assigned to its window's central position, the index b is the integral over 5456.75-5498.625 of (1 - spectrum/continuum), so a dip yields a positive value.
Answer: 0.9 angstrom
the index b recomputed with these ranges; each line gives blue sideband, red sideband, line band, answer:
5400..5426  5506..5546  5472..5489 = 0.5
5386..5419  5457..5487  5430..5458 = -1.1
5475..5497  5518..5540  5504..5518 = 0.3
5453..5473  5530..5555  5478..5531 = 1.1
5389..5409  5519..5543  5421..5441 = -0.8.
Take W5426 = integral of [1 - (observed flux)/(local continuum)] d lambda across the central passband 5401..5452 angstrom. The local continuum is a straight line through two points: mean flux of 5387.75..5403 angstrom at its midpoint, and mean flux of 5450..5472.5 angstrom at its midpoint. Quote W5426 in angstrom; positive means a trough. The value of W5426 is -0.9 angstrom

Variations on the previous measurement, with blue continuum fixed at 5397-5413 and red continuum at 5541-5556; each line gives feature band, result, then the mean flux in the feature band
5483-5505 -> 0.3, 16.1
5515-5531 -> 0.5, 16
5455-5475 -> 0.5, 15.8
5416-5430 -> -0.3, 16.2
